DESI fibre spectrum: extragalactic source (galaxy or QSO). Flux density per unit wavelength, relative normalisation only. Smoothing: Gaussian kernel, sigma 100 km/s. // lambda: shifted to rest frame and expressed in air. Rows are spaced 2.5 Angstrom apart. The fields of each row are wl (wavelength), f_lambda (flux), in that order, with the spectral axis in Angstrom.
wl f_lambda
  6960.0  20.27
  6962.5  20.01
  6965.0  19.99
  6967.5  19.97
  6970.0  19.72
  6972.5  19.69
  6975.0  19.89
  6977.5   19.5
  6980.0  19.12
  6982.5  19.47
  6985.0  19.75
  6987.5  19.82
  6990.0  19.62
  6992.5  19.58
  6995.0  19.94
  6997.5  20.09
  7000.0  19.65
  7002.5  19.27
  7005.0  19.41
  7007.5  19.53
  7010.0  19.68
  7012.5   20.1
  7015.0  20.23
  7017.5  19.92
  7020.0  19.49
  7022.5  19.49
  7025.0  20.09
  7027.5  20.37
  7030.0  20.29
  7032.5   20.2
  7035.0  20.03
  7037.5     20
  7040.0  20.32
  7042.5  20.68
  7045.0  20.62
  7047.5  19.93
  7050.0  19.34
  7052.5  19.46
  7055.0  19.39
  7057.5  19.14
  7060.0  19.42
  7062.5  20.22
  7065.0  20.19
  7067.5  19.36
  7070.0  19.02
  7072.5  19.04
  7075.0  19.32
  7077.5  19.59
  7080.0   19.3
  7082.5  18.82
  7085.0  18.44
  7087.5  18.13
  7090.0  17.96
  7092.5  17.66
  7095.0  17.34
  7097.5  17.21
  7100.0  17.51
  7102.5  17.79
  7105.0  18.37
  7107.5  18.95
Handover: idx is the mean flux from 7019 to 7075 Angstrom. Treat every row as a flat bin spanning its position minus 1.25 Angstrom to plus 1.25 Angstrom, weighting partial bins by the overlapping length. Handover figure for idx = 19.8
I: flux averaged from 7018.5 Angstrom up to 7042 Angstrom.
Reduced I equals 20.1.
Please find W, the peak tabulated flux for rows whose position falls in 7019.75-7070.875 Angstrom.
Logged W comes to 20.68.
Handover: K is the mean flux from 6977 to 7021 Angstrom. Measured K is 19.7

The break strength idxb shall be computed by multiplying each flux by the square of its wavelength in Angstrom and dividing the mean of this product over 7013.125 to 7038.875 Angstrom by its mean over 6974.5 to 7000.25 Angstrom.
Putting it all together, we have 1.03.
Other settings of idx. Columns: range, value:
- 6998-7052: 19.9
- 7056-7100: 18.8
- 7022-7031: 20.1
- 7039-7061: 19.8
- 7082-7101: 17.9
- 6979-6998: 19.7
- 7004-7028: 19.8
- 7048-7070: 19.5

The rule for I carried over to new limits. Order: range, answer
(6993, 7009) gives 19.6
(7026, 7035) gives 20.2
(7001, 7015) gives 19.7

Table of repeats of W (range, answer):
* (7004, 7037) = 20.37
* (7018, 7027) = 20.09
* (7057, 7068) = 20.22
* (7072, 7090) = 19.59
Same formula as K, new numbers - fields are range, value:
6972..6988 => 19.6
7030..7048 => 20.3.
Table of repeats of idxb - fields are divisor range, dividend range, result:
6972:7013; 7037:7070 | 1.03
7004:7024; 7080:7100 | 0.93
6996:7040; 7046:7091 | 0.98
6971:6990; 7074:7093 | 0.98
